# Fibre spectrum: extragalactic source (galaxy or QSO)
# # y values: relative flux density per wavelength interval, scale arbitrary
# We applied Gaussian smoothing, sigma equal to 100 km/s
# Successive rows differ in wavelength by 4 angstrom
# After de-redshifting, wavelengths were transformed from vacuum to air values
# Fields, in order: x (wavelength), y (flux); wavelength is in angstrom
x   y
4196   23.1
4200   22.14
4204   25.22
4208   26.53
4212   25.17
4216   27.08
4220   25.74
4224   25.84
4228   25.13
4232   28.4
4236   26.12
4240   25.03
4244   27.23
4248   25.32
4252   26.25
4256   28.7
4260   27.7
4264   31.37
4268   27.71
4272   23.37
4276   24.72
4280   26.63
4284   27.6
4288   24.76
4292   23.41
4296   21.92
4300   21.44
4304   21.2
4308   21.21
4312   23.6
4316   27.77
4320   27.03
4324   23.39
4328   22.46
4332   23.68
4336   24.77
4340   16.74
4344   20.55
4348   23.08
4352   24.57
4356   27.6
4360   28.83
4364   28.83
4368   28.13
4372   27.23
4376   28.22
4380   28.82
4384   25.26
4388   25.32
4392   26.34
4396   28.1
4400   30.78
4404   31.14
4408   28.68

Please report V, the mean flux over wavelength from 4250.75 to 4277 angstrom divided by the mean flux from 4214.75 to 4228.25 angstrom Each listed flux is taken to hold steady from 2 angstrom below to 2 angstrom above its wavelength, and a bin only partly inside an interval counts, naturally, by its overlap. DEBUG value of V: 1.0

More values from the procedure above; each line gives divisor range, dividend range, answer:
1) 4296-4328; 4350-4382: 1.18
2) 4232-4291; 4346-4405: 1.03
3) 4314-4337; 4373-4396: 1.08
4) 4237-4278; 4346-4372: 1.01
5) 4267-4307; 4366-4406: 1.16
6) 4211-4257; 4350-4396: 1.04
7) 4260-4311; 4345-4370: 1.08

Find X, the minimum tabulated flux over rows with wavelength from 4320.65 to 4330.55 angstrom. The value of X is 22.46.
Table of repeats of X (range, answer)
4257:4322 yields 21.2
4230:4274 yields 23.37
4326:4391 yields 16.74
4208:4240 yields 25.03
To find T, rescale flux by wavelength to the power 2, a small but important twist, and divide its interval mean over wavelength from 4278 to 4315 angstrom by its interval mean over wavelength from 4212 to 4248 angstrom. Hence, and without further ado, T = 0.93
